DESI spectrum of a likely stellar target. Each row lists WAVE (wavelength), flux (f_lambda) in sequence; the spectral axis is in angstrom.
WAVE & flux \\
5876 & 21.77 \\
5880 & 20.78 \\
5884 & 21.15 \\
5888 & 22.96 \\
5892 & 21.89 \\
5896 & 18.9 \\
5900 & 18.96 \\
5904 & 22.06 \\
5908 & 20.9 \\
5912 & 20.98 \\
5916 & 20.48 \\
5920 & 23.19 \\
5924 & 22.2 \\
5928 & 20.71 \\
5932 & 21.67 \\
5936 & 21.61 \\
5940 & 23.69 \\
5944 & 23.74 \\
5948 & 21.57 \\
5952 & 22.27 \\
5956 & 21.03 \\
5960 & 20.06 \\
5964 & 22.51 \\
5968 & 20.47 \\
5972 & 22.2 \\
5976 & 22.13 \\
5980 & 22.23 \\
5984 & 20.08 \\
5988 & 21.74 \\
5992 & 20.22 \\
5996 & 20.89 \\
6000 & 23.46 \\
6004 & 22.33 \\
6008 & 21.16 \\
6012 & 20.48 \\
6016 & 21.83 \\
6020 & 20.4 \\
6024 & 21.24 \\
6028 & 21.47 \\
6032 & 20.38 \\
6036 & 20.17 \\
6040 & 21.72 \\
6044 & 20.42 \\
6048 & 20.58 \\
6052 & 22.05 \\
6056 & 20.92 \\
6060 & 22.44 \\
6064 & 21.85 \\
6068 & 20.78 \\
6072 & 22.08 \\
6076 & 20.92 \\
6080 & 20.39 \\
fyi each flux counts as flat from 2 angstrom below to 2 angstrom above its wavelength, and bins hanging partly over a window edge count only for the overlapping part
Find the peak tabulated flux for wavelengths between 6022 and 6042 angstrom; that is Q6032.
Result 21.72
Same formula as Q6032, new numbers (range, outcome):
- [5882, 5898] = 22.96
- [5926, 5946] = 23.74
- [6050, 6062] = 22.44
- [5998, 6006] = 23.46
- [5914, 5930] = 23.19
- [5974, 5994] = 22.23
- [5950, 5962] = 22.27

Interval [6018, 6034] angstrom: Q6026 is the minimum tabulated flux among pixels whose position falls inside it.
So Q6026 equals 20.38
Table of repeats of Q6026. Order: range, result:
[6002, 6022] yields 20.4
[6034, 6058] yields 20.17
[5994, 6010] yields 20.89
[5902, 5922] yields 20.48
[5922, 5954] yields 20.71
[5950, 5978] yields 20.06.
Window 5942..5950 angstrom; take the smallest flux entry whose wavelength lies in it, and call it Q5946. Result 21.57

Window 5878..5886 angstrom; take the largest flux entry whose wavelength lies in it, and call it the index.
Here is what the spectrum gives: 21.15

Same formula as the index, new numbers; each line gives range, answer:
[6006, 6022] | 21.83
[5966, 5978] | 22.2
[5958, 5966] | 22.51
